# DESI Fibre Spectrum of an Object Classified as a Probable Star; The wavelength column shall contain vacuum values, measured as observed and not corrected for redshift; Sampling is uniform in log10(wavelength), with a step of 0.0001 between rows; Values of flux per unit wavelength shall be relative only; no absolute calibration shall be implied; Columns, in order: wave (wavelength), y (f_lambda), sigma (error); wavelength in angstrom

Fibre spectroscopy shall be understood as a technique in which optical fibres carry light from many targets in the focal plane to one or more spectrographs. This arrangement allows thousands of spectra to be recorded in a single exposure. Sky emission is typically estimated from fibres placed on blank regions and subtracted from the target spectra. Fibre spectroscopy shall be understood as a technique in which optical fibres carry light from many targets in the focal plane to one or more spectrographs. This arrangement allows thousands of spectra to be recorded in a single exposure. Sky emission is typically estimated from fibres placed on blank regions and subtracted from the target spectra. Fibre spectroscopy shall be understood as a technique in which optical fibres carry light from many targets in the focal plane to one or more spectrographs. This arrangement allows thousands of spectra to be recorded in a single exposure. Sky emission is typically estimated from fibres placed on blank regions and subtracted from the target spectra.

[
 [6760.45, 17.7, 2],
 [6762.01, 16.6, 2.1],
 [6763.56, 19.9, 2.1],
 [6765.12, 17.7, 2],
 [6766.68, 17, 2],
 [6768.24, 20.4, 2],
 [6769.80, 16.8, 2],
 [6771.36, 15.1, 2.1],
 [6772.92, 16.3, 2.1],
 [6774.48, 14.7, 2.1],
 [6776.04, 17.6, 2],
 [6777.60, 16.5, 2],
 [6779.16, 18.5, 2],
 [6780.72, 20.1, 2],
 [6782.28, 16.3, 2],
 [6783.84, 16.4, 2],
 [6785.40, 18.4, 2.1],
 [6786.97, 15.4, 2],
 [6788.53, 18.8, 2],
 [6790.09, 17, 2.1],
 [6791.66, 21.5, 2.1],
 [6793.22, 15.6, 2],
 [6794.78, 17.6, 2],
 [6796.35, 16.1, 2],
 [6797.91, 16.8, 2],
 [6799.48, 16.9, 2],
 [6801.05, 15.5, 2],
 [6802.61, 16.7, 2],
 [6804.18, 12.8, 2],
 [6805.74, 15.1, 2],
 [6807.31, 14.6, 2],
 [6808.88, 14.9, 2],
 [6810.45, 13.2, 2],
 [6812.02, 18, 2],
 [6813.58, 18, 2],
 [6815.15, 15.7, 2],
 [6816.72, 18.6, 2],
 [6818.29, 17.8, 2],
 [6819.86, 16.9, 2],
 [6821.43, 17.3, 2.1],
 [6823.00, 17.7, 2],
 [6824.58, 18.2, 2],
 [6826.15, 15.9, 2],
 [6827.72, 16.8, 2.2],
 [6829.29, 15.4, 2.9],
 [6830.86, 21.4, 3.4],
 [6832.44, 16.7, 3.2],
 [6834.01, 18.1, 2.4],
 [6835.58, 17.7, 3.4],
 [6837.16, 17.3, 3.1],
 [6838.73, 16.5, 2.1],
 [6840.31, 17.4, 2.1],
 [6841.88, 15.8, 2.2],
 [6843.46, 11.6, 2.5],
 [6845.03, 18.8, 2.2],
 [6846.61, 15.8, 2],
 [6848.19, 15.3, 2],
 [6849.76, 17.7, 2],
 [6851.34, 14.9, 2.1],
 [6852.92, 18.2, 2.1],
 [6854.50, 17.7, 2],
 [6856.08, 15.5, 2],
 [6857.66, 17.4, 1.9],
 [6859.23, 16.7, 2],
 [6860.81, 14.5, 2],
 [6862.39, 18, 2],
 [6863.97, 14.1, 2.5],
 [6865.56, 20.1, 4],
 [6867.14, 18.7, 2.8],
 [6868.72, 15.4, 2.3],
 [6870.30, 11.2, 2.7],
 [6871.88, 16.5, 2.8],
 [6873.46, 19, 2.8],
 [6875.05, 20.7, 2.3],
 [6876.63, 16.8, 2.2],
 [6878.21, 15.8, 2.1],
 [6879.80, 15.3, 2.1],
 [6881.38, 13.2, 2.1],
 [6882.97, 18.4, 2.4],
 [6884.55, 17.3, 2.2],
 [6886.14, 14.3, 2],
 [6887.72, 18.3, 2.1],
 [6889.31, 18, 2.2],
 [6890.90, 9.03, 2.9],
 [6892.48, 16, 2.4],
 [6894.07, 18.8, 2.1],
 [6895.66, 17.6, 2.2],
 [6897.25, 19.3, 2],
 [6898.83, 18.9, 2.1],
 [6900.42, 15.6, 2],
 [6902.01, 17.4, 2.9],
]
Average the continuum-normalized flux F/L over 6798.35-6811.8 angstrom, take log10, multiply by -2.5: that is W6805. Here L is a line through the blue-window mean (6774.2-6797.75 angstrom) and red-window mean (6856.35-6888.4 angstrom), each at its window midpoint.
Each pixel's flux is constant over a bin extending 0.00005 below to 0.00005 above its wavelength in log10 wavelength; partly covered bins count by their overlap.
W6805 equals 0.14 mag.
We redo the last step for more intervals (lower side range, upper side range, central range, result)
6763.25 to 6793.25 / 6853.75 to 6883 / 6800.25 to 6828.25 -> 0.05 mag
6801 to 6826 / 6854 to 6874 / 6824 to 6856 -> -0.03 mag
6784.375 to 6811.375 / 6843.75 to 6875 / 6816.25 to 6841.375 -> -0.06 mag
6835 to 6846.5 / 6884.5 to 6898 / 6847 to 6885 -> -0.01 mag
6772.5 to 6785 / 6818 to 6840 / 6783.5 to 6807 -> 0.03 mag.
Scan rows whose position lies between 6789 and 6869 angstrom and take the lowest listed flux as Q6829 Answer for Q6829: 11.6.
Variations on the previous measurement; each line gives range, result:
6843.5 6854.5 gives 14.9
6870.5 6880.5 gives 15.3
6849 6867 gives 14.1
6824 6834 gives 15.4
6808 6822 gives 13.2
